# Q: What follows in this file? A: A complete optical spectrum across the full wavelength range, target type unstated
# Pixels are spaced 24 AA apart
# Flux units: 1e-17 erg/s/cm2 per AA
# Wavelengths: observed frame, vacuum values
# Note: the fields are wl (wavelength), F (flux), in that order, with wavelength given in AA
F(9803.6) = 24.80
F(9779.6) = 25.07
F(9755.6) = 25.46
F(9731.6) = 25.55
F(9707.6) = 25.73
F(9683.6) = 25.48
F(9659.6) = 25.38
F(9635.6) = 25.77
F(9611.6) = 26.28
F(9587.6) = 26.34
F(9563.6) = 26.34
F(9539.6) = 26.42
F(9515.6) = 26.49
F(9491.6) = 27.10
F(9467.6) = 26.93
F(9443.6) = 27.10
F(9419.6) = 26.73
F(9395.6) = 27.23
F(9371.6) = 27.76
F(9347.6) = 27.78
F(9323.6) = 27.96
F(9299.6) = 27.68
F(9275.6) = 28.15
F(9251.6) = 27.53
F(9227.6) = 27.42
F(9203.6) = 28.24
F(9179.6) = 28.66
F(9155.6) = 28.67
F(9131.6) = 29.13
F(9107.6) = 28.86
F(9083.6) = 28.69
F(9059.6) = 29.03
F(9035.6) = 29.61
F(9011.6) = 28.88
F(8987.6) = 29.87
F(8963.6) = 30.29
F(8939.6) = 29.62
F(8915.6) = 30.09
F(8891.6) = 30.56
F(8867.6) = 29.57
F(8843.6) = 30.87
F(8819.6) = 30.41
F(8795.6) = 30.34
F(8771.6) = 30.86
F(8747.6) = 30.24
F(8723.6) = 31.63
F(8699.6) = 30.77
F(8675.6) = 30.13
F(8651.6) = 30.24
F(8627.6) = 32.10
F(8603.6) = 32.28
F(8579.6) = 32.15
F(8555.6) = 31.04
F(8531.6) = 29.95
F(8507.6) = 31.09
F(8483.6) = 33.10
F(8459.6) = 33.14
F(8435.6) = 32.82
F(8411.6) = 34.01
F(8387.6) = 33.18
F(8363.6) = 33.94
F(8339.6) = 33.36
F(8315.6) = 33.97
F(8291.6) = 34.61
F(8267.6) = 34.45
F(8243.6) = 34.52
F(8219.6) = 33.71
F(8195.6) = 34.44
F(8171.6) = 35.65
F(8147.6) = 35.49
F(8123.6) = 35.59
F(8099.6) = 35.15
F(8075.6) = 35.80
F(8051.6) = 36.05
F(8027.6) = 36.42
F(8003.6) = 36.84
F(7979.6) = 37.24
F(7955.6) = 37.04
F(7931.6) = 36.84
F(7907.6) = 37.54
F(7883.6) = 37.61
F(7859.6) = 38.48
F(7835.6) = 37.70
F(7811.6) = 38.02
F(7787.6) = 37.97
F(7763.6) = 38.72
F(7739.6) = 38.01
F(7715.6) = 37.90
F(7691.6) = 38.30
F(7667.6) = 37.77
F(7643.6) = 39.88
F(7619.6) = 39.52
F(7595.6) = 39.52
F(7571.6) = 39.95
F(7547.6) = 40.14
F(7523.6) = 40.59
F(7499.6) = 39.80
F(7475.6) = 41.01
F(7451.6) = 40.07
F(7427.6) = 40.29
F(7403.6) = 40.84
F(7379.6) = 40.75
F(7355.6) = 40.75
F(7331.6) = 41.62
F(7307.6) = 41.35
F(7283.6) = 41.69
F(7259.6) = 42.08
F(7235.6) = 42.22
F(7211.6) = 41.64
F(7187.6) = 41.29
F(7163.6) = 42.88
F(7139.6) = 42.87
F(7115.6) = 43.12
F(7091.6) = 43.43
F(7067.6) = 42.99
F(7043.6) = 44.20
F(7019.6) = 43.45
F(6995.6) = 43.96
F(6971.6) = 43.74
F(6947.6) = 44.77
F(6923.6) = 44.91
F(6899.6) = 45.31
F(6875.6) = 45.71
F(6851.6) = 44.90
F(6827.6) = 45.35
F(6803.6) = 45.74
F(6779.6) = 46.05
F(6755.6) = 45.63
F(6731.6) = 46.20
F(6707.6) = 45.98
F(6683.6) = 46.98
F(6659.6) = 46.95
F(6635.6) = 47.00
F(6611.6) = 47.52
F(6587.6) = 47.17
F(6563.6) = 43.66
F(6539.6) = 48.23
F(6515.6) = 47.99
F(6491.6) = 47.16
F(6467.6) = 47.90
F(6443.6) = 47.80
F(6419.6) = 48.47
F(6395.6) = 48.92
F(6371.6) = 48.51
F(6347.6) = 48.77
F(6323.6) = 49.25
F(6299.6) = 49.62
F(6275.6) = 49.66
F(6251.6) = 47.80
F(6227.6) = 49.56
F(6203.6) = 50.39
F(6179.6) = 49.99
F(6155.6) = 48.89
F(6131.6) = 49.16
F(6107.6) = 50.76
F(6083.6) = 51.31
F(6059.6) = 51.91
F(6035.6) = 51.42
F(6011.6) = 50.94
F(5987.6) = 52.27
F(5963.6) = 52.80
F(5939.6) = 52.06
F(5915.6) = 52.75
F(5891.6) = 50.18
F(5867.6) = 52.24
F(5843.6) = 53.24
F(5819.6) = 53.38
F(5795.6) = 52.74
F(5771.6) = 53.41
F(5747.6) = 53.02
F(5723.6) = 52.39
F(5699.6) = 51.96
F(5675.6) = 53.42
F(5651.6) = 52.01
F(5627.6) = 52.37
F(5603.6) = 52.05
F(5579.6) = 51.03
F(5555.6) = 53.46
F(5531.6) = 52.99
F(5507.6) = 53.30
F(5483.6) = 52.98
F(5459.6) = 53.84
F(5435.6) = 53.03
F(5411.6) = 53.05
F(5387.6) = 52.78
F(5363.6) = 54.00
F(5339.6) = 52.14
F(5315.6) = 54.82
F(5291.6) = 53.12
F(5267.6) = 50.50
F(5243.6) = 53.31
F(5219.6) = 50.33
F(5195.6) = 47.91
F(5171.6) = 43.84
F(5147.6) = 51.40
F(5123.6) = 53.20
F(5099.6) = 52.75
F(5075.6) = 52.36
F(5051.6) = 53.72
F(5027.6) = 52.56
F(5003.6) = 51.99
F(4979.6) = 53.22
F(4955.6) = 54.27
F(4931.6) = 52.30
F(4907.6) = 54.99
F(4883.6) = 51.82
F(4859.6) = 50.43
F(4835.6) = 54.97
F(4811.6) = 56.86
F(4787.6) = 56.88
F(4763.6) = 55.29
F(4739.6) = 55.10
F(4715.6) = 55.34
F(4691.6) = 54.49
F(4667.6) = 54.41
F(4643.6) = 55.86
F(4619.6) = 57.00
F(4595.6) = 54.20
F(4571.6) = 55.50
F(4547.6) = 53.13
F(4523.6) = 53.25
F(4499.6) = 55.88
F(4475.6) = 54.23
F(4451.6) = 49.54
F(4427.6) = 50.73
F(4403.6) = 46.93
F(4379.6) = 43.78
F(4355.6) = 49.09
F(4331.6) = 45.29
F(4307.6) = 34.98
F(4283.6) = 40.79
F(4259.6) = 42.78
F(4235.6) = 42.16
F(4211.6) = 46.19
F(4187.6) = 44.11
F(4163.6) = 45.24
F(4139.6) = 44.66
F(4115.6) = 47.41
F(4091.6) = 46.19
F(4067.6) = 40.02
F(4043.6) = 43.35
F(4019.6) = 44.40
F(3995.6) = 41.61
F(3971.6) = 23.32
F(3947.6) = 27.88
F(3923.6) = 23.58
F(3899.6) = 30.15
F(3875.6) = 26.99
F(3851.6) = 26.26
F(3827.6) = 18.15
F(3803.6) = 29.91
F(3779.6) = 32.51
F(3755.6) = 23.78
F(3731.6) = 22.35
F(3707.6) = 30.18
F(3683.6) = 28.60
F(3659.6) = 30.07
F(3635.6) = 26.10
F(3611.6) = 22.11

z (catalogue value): 0.000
